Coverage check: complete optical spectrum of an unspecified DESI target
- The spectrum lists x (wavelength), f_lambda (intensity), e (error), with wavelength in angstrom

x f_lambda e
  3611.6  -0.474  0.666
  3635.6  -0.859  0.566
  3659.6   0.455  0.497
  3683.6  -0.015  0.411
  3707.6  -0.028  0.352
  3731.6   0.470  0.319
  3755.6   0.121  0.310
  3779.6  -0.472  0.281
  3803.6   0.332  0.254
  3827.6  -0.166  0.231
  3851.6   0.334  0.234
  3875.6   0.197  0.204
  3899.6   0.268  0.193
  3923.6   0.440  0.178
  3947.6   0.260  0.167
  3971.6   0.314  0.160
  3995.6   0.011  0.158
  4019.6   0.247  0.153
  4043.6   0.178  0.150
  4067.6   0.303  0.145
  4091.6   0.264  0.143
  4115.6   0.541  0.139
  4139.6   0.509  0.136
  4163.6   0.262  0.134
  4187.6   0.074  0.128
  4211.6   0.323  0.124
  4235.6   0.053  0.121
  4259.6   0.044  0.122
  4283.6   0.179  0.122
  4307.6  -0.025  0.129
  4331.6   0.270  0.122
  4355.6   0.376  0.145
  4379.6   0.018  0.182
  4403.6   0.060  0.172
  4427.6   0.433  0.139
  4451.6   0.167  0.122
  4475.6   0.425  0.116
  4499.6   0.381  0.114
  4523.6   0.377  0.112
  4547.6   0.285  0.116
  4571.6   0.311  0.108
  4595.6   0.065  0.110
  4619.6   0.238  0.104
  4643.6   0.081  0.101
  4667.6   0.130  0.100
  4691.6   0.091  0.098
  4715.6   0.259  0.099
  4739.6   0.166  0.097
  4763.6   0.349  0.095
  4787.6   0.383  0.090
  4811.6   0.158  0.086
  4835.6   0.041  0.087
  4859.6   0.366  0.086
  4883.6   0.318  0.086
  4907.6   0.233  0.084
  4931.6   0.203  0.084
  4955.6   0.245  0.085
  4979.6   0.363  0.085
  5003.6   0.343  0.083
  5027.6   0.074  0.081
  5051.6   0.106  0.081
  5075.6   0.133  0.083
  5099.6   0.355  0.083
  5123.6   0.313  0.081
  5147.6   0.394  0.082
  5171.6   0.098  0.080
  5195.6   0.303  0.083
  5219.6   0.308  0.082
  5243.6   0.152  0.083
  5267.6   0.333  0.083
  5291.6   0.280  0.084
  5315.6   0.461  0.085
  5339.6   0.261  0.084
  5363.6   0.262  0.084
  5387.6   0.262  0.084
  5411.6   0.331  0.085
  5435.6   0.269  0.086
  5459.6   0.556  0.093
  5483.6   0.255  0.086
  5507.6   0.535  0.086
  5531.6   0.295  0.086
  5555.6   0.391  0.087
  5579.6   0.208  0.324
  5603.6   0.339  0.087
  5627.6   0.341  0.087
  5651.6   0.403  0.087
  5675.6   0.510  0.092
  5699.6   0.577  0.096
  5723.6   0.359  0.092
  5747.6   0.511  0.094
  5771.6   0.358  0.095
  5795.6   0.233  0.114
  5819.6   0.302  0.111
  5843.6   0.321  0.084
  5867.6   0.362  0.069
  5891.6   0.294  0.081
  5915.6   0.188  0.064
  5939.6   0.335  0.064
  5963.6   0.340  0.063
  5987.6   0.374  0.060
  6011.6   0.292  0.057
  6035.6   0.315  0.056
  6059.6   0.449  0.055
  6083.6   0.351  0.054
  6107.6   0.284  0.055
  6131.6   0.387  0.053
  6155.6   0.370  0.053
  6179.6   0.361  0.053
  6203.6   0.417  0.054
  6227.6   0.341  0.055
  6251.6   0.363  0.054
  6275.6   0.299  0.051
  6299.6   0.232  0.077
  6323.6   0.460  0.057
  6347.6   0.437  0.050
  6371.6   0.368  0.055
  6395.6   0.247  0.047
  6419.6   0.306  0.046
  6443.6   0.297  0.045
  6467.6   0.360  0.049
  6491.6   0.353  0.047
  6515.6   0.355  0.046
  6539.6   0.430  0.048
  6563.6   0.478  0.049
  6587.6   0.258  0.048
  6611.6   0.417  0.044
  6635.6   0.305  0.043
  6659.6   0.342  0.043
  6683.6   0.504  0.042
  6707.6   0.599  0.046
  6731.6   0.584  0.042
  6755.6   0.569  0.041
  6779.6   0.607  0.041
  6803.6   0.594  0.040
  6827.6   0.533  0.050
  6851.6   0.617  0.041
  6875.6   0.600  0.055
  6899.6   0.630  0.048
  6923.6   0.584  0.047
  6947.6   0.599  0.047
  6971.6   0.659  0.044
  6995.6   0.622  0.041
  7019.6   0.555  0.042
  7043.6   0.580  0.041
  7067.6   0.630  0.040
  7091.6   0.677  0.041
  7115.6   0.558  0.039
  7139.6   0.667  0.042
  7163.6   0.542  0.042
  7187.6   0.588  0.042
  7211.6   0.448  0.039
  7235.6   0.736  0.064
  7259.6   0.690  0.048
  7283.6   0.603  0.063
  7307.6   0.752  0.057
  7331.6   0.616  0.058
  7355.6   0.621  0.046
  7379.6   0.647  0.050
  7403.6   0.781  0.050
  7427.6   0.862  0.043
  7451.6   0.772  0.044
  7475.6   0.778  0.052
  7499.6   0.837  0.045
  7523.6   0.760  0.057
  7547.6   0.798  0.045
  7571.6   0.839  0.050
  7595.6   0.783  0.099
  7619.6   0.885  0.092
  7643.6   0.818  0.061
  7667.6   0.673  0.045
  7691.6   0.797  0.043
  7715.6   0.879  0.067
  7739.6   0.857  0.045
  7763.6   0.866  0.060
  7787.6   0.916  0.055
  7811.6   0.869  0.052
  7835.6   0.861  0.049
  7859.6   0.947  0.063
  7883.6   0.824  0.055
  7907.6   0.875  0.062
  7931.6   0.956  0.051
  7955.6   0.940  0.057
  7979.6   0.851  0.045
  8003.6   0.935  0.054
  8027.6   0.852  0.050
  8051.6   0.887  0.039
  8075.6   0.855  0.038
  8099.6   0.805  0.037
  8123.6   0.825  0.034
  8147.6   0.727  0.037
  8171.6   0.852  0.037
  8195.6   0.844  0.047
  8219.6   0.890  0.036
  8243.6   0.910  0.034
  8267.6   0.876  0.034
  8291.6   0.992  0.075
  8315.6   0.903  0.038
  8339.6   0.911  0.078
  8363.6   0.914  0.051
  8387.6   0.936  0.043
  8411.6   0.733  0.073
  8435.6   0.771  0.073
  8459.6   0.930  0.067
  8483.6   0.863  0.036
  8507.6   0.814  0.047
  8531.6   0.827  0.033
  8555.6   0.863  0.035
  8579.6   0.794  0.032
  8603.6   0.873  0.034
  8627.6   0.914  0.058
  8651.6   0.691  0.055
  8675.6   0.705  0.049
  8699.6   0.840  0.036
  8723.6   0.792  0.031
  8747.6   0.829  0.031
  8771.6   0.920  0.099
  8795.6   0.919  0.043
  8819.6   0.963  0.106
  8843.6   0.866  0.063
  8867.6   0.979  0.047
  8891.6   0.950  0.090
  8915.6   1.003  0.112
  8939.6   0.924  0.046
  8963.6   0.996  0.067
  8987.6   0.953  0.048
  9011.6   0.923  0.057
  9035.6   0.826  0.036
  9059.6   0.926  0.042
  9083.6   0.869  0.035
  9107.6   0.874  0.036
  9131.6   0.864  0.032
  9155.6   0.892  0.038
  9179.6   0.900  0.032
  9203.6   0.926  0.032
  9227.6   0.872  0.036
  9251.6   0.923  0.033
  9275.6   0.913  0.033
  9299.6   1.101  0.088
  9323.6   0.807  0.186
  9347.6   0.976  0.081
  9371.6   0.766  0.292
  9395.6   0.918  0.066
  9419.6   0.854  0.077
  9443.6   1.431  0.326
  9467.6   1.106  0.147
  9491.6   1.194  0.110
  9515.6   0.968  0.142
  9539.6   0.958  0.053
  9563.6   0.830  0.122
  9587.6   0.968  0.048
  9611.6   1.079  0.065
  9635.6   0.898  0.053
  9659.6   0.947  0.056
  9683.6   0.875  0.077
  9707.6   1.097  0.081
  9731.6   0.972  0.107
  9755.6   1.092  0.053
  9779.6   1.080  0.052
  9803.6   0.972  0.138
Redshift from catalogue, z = 0.67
